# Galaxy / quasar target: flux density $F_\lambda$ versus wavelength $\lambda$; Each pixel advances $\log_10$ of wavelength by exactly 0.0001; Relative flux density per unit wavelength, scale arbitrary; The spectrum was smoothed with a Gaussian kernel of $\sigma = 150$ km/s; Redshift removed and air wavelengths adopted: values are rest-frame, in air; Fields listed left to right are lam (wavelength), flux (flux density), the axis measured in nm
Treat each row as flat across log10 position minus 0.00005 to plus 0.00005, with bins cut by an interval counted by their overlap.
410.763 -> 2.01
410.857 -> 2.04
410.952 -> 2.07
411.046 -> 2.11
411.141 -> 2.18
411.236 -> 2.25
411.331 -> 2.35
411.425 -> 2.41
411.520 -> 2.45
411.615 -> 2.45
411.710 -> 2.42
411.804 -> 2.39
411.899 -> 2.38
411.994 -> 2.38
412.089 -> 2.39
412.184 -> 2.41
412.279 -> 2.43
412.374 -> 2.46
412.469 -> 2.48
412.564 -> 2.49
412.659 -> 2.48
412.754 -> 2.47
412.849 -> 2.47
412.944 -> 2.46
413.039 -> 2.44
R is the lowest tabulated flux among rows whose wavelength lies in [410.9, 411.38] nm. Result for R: 2.07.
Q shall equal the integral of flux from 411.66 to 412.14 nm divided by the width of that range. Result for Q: 2.39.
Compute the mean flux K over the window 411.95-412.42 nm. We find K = 2.41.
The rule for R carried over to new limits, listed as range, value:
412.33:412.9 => 2.46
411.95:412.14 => 2.38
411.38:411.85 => 2.39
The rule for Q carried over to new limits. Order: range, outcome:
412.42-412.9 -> 2.48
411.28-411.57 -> 2.4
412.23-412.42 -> 2.44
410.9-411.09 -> 2.09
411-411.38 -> 2.22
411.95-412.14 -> 2.38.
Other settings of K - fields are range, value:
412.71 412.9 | 2.47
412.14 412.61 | 2.45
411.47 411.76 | 2.44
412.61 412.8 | 2.48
